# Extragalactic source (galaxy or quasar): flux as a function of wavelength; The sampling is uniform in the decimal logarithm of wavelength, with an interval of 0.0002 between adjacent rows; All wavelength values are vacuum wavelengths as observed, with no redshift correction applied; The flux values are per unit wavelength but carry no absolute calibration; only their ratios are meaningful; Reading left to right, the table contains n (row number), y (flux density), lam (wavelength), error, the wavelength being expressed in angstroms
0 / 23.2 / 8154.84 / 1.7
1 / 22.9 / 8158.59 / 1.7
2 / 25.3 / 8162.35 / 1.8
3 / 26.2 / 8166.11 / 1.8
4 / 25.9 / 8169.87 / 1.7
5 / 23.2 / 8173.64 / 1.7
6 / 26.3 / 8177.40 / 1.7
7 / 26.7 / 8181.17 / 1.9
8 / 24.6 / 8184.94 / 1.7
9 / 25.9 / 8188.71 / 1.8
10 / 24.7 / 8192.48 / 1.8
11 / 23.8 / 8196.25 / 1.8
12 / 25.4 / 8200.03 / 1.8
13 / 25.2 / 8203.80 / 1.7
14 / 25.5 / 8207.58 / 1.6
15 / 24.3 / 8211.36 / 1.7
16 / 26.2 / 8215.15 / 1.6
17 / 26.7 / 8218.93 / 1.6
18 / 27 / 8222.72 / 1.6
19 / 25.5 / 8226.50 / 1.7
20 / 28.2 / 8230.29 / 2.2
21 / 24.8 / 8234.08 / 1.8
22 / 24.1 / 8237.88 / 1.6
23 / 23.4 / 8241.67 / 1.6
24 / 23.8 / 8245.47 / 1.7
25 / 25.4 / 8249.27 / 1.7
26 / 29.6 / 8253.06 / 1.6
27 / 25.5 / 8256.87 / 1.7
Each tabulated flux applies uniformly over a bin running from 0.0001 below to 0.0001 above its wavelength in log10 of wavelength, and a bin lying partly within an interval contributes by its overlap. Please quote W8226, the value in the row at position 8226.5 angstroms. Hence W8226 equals 25.5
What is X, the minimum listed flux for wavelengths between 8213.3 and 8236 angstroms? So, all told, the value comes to 24.8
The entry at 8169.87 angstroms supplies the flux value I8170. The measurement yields 25.9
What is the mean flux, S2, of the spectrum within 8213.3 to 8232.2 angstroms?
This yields 26.7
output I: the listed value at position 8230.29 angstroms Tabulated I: 28.2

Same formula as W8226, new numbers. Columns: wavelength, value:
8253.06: 29.6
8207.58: 25.5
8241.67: 23.4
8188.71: 25.9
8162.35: 25.3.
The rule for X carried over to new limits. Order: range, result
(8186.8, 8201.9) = 23.8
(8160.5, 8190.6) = 23.2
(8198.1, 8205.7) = 25.2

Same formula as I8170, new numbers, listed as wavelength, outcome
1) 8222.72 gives 27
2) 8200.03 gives 25.4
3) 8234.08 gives 24.8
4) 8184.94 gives 24.6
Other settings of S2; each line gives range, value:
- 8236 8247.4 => 23.8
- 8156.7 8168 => 24.8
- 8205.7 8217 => 25.3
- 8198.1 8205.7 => 25.3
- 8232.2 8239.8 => 24.4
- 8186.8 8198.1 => 24.8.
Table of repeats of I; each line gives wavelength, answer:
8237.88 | 24.1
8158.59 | 22.9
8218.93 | 26.7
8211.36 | 24.3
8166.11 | 26.2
